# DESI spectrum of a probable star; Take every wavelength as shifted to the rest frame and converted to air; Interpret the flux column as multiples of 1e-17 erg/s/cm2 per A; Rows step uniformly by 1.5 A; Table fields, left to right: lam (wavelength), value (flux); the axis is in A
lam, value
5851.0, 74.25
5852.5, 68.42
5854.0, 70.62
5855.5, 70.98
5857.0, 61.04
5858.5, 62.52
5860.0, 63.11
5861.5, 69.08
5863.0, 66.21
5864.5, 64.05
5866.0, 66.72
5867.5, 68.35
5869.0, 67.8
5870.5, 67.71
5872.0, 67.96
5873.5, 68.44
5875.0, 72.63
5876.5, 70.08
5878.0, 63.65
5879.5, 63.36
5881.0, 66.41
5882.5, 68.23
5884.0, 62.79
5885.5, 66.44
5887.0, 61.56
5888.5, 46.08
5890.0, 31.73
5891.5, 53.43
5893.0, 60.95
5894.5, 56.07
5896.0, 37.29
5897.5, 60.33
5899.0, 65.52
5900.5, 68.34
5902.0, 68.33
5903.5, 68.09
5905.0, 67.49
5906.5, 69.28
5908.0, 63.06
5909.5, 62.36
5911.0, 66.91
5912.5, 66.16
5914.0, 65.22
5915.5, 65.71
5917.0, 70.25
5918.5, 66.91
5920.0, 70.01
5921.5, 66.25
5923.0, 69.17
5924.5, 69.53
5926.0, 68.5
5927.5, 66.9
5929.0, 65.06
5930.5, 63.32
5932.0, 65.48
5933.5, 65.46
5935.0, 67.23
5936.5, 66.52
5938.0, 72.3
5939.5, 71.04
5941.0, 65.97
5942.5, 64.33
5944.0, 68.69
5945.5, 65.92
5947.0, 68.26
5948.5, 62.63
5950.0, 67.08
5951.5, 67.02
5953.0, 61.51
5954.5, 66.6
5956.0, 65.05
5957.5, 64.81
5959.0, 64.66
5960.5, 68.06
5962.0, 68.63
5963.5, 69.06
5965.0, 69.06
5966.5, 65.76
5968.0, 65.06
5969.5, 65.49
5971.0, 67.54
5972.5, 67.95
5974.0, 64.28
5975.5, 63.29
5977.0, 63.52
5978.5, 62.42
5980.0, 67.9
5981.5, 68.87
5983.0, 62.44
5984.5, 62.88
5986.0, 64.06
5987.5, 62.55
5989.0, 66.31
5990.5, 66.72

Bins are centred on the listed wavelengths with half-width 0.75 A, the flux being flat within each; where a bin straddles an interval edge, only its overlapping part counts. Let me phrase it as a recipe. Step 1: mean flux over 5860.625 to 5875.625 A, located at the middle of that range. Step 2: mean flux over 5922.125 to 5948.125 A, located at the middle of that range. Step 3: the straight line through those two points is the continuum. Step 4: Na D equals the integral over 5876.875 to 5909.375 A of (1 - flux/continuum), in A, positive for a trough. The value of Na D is 3.4 A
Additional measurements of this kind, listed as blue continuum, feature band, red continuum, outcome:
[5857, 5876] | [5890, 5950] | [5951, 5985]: 1.28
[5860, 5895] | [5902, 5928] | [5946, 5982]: -1.15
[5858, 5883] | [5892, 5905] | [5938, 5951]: 1.18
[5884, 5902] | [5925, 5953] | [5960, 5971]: -1.53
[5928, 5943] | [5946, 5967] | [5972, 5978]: -0.24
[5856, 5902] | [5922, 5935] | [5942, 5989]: -0.49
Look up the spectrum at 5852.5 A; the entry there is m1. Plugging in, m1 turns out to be 68.42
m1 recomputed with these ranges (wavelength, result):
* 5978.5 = 62.42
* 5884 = 62.79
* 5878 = 63.65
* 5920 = 70.01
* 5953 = 61.51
